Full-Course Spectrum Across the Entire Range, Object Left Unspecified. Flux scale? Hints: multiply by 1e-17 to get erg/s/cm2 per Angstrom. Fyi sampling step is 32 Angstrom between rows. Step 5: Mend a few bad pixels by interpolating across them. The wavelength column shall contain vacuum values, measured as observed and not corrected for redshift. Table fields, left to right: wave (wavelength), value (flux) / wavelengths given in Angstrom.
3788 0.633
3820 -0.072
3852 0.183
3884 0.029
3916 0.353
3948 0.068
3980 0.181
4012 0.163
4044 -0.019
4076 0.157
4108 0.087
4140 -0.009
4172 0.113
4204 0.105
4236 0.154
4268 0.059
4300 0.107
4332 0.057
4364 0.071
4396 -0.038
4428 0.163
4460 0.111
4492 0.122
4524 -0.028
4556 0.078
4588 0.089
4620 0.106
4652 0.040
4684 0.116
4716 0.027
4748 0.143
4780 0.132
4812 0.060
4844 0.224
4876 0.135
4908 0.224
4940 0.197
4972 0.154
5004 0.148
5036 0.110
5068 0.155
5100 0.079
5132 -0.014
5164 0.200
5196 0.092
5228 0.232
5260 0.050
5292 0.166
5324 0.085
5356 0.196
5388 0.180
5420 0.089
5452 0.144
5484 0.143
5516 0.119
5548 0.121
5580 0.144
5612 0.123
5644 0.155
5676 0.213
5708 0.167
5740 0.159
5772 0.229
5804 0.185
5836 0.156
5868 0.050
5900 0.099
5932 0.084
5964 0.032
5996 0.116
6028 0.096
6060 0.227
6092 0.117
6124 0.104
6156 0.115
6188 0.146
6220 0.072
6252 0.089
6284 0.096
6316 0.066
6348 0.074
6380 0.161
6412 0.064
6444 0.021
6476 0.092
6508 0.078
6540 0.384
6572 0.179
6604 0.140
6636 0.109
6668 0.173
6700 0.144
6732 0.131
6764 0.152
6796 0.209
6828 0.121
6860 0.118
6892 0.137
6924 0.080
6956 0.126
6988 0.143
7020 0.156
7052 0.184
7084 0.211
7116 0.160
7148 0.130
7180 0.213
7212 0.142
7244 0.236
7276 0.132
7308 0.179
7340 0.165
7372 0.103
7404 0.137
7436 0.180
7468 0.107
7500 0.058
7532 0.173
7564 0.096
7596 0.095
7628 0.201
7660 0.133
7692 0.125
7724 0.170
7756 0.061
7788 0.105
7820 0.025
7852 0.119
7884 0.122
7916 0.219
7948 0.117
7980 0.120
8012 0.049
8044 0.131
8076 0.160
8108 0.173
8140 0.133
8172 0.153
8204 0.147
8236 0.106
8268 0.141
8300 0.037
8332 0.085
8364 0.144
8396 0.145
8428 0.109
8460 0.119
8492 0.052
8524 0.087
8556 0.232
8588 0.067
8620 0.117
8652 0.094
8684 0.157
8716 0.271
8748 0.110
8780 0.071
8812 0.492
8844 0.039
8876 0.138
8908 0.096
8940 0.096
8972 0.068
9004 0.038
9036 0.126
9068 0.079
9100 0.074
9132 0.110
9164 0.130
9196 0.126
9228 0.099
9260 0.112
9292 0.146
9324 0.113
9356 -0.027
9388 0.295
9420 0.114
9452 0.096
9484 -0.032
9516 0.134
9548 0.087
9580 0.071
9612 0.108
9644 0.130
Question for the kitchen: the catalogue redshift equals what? 0.76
